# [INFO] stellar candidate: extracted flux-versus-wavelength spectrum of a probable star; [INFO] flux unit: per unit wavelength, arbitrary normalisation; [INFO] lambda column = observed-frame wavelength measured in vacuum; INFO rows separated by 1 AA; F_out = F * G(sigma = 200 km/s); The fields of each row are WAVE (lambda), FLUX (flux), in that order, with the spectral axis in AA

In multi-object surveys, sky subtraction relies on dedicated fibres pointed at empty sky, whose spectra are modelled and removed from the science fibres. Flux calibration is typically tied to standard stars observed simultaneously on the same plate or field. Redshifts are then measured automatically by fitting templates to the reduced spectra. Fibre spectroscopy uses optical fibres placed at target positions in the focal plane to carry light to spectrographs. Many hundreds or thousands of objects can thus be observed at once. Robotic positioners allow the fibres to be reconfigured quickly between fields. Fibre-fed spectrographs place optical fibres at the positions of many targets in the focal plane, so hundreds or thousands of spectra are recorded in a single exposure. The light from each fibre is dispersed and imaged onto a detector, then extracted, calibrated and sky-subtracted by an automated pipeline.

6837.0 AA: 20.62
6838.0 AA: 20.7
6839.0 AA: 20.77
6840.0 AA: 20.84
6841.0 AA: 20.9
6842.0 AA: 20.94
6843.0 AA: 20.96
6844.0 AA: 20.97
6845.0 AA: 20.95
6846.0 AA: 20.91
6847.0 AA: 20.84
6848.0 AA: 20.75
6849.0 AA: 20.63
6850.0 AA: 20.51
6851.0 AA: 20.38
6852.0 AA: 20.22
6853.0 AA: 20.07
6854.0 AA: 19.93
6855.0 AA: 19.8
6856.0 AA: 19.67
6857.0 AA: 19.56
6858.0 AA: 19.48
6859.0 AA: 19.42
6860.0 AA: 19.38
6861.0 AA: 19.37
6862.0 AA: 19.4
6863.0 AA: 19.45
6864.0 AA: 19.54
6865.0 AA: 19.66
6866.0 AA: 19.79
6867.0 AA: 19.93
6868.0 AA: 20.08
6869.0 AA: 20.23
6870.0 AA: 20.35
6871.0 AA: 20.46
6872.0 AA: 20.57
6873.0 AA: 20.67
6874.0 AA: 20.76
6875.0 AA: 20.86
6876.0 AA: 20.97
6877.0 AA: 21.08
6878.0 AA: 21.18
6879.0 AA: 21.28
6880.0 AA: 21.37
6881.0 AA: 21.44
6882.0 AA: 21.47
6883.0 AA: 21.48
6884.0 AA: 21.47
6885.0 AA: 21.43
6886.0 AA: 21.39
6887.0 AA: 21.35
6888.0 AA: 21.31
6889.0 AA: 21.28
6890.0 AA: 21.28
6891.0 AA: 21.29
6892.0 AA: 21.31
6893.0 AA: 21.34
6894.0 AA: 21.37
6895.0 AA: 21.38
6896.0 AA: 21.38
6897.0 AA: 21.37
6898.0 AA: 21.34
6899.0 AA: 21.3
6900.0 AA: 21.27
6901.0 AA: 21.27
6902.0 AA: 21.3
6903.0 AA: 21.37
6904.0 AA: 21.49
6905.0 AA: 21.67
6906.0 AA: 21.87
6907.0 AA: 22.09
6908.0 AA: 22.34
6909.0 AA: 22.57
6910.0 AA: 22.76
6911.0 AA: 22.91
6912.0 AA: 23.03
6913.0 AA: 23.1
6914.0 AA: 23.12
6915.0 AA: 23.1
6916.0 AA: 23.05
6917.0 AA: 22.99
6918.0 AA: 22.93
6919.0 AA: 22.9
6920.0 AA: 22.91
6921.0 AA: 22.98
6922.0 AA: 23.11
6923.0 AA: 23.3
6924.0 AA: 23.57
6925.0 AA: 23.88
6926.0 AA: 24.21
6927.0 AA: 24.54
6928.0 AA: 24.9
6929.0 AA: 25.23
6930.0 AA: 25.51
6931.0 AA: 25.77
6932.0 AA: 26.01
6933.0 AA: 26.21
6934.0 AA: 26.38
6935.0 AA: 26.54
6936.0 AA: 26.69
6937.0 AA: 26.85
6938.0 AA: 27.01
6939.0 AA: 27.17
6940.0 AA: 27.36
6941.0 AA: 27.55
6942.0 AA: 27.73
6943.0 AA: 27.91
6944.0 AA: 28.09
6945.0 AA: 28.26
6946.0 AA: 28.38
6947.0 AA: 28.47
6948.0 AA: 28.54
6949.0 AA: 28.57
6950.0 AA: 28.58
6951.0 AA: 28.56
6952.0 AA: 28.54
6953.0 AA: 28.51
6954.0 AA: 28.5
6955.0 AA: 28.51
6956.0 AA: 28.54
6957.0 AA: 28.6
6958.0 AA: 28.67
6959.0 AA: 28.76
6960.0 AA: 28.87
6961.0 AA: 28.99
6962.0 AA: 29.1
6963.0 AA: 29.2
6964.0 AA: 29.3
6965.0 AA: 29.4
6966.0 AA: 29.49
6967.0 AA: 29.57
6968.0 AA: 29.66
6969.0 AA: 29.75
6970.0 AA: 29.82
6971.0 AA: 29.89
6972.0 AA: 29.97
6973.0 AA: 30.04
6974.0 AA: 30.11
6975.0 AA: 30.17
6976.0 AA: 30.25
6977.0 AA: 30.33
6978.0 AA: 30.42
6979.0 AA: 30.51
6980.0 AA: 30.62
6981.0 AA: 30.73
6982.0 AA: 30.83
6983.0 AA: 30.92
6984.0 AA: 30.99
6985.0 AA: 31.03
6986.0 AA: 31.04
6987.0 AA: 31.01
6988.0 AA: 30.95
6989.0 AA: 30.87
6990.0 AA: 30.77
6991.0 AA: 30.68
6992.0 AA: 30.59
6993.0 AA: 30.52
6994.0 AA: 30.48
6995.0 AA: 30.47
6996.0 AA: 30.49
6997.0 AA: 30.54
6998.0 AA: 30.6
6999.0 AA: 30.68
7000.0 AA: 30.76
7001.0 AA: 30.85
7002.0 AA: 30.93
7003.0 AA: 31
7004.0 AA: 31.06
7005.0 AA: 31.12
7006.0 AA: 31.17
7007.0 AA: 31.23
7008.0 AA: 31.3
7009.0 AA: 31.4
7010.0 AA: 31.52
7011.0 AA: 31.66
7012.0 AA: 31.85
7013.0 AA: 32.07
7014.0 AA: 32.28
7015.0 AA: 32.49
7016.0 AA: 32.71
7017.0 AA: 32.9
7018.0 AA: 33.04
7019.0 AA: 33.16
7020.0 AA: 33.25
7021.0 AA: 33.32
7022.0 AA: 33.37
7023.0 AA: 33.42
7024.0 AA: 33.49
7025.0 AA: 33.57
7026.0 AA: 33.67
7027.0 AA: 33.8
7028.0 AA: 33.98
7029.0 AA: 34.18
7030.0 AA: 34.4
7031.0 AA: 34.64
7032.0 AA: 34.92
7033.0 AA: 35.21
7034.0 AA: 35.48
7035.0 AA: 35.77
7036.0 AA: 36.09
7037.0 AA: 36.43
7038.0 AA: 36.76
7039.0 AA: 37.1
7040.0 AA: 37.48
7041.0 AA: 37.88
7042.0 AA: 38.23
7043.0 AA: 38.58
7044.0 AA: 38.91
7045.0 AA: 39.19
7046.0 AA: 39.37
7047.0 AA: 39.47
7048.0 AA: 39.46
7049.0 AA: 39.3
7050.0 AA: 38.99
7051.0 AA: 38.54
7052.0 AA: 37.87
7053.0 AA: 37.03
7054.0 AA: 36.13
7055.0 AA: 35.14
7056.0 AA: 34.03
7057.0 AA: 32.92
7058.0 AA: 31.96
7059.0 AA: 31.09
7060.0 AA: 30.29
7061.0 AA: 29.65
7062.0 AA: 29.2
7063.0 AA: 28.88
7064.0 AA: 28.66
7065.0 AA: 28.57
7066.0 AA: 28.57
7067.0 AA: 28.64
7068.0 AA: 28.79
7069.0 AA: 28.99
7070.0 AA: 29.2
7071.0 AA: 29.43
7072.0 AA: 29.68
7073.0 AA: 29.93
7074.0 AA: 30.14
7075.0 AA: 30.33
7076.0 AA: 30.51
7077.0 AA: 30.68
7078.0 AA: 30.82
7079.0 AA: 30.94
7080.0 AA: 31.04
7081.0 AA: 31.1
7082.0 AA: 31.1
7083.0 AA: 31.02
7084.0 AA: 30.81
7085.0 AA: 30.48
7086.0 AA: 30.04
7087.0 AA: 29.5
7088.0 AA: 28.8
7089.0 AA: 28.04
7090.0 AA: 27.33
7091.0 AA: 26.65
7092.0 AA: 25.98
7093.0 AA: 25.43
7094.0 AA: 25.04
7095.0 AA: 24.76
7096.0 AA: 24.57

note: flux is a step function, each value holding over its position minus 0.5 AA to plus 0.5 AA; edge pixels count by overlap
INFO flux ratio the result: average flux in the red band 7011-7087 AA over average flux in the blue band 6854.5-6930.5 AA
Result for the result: 1.54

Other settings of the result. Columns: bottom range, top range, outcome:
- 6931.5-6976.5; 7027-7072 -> 1.21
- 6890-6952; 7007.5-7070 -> 1.40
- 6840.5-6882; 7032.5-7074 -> 1.68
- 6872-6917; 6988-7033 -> 1.48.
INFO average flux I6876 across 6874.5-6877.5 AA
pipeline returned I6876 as 21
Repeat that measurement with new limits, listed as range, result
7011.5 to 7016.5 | 32.3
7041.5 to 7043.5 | 38.4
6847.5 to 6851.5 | 20.6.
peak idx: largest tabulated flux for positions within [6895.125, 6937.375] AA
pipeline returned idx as 26.85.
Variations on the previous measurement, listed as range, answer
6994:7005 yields 31.12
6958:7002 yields 31.04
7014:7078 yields 39.47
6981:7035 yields 35.77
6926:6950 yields 28.58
